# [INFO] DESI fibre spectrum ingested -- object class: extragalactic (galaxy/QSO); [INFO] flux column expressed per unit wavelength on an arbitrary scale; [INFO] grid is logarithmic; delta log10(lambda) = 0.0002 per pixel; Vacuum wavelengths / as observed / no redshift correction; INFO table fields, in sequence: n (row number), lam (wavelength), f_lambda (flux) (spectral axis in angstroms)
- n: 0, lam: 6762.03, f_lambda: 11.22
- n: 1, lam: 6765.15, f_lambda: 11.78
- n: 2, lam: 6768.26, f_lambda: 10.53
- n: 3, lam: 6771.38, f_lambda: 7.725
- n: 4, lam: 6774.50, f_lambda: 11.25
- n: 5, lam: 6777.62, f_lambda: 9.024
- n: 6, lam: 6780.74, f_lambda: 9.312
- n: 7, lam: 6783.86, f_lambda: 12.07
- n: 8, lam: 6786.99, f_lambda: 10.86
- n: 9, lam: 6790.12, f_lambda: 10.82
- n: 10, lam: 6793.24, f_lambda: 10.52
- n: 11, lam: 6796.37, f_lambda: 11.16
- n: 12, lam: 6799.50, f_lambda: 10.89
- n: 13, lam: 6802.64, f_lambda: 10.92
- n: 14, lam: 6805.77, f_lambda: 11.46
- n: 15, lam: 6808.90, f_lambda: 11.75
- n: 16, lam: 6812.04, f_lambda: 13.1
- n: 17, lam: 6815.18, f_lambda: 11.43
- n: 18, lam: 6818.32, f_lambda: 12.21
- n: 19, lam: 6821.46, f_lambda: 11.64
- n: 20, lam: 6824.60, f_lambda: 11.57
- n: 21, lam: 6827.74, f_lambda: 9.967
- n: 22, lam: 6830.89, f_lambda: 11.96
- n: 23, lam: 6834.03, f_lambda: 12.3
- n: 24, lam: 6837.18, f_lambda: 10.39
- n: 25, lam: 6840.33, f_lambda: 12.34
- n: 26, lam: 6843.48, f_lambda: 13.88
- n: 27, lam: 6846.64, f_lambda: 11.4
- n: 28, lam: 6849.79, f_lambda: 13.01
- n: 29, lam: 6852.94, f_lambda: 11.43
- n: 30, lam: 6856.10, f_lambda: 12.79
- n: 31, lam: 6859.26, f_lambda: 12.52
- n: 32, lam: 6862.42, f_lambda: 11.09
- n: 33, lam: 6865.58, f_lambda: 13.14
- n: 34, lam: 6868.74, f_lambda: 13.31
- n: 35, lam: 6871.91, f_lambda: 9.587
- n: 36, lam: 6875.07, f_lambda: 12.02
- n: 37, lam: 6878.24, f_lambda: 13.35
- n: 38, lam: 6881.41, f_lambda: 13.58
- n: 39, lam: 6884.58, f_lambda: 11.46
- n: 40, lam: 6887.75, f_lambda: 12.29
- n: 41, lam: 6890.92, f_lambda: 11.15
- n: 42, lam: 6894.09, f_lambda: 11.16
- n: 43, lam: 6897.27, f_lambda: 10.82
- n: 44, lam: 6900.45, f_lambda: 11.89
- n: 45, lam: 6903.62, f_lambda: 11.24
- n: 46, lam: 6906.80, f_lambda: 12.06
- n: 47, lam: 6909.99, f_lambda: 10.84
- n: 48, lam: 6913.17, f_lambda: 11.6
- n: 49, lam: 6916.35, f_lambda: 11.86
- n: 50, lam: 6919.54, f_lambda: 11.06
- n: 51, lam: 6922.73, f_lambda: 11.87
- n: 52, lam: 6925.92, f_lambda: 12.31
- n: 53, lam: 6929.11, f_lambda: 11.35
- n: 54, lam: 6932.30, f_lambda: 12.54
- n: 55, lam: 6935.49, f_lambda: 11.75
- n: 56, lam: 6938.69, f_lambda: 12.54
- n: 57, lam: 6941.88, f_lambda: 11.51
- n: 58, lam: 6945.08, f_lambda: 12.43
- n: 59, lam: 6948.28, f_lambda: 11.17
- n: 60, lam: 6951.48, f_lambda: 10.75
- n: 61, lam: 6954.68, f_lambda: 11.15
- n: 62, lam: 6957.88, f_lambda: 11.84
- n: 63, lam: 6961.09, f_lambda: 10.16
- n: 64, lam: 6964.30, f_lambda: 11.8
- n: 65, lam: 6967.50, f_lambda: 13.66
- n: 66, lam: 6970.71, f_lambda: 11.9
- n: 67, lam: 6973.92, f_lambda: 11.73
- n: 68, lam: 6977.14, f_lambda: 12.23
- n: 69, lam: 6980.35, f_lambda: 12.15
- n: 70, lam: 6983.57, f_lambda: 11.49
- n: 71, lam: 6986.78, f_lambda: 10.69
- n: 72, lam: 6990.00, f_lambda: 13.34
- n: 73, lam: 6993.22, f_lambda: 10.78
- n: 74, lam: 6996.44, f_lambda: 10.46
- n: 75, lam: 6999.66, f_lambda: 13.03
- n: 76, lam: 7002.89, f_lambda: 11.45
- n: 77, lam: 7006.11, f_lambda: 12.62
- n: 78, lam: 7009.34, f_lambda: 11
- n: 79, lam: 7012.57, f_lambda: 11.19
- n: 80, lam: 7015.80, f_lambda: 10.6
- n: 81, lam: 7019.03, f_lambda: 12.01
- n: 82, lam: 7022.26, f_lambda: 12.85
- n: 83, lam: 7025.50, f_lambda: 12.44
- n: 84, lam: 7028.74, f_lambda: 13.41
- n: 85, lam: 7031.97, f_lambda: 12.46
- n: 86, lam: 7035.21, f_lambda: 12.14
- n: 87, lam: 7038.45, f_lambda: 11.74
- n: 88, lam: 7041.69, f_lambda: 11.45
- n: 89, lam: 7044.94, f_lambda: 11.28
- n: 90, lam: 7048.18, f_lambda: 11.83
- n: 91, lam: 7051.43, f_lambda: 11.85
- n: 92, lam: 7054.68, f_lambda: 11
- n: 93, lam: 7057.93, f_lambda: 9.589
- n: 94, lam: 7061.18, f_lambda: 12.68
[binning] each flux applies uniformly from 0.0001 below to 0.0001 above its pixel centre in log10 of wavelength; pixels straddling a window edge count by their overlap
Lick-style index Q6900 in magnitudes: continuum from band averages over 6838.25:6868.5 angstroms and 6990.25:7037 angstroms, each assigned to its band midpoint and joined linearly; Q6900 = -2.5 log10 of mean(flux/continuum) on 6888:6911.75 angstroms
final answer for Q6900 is 0.08 mag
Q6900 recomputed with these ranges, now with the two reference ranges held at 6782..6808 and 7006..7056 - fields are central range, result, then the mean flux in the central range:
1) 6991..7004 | 0.02 mag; 11.5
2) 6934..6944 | -0.04 mag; 12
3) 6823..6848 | -0.05 mag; 11.7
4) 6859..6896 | -0.06 mag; 12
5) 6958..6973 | -0.02 mag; 11.9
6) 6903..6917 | -0.01 mag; 11.5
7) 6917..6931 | -0.02 mag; 11.7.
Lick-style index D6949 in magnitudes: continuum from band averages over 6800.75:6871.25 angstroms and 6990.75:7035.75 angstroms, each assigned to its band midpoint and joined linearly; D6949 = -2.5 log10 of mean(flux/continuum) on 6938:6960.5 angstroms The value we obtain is 0.037 mag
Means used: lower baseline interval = 11.9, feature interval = 11.5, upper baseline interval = 11.9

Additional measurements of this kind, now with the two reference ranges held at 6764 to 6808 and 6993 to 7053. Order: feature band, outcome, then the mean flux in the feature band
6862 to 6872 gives -0.108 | 12.2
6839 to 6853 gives -0.149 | 12.5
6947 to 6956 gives 0.044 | 11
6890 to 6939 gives -0.031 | 11.6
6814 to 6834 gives -0.071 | 11.5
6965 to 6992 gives -0.047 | 12.1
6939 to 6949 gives -0.040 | 11.9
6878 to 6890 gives -0.128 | 12.5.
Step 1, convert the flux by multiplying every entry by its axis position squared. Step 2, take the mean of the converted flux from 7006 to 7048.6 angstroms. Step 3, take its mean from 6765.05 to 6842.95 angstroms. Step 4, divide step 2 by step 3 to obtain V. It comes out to 1.1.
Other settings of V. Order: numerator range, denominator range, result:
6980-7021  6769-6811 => 1.16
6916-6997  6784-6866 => 1.04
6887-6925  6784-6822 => 1.04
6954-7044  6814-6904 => 1.04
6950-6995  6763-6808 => 1.16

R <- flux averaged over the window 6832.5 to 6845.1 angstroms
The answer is 12.2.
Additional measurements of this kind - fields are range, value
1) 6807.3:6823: 12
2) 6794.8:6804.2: 11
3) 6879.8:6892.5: 12.1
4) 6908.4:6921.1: 11.3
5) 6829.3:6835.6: 12.1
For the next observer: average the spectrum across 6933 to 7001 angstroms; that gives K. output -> 11.7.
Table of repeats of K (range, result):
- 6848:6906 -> 12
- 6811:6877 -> 12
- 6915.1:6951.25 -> 11.8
